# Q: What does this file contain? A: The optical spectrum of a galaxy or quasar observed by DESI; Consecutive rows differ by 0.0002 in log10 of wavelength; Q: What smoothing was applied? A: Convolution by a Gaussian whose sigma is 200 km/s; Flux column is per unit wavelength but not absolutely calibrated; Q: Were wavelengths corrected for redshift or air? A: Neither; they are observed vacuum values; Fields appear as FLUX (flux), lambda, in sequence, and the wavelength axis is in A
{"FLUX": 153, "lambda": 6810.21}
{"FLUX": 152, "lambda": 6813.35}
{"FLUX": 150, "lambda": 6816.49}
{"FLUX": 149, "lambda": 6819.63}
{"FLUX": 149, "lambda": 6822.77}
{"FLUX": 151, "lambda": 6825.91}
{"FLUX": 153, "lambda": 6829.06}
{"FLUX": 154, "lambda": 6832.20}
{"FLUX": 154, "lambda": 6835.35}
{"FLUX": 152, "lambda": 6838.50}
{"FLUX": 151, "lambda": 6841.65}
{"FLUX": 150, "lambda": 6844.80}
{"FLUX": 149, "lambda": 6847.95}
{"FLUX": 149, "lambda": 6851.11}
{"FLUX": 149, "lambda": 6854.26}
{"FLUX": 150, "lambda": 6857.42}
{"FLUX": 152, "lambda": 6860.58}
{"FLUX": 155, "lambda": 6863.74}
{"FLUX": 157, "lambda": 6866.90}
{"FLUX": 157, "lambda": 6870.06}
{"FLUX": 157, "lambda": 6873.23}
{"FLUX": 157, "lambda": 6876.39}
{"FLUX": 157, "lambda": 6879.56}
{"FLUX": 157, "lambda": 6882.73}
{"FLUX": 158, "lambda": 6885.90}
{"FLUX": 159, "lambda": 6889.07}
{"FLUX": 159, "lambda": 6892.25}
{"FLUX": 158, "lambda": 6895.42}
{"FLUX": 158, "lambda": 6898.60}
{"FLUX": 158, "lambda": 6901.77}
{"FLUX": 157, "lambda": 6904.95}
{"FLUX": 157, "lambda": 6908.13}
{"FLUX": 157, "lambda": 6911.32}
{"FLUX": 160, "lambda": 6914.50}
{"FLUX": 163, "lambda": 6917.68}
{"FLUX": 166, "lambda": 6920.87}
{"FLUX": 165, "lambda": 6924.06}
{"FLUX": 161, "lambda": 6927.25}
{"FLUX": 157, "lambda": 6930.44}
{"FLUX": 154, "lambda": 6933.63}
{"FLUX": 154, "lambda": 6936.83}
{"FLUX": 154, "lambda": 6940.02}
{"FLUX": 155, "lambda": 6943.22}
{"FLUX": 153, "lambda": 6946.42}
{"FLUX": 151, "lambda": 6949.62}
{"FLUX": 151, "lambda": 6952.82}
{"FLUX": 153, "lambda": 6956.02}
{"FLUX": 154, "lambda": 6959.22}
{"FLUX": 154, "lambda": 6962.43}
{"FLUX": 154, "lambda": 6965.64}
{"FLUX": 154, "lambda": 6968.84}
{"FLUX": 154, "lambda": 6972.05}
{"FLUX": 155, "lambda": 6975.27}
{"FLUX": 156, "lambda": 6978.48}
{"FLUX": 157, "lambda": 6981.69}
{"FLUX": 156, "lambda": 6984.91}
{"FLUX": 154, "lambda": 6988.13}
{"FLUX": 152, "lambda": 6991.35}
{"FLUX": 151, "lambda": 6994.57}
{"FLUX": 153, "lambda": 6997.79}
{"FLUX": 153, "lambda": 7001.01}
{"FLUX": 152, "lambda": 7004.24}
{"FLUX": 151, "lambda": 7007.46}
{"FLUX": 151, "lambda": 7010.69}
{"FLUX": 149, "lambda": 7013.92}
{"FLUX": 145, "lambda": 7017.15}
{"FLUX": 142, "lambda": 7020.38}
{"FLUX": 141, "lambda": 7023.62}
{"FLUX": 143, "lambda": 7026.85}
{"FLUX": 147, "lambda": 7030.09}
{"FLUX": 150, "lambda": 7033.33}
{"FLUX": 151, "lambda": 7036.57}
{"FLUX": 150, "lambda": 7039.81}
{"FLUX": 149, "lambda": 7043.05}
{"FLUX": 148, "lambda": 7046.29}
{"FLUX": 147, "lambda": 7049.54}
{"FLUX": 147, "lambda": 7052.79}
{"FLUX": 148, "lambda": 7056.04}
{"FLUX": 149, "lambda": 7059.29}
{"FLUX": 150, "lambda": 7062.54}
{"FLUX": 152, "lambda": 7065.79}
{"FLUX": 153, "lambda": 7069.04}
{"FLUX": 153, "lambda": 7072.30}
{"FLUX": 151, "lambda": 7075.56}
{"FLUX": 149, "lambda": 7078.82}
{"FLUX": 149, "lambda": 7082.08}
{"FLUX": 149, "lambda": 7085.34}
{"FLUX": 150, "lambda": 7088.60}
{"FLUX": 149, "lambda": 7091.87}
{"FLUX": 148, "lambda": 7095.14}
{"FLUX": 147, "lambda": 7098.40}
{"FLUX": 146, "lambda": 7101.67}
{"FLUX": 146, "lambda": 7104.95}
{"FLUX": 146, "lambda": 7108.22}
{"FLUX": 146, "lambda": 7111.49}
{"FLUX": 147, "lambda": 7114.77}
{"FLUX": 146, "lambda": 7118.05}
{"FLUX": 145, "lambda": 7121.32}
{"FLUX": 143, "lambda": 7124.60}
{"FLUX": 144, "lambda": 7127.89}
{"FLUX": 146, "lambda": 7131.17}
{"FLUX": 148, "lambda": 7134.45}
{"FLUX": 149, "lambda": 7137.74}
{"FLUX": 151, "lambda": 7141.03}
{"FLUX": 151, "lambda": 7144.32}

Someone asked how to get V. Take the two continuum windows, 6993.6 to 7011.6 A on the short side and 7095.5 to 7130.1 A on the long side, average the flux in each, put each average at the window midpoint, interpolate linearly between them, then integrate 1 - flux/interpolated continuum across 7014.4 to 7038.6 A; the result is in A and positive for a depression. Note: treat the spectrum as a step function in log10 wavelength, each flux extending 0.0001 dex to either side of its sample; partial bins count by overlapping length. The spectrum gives 0.8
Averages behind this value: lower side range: 152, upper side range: 146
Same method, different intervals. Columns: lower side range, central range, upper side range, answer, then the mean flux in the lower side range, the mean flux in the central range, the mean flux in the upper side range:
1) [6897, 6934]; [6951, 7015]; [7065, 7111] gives 0.9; 160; 153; 149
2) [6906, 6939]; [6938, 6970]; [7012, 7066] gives 0.6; 159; 153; 147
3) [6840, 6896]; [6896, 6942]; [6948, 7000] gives -1.3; 154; 159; 154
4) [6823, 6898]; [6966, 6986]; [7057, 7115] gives -0.5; 154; 155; 149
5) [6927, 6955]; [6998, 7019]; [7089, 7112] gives 0.1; 154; 150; 147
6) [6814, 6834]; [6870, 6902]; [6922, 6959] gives -0.9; 151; 158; 155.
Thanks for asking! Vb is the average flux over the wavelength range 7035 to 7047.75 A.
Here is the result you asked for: 150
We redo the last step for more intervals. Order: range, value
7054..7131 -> 148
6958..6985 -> 155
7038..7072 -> 149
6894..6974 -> 156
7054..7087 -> 150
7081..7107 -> 148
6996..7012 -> 152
